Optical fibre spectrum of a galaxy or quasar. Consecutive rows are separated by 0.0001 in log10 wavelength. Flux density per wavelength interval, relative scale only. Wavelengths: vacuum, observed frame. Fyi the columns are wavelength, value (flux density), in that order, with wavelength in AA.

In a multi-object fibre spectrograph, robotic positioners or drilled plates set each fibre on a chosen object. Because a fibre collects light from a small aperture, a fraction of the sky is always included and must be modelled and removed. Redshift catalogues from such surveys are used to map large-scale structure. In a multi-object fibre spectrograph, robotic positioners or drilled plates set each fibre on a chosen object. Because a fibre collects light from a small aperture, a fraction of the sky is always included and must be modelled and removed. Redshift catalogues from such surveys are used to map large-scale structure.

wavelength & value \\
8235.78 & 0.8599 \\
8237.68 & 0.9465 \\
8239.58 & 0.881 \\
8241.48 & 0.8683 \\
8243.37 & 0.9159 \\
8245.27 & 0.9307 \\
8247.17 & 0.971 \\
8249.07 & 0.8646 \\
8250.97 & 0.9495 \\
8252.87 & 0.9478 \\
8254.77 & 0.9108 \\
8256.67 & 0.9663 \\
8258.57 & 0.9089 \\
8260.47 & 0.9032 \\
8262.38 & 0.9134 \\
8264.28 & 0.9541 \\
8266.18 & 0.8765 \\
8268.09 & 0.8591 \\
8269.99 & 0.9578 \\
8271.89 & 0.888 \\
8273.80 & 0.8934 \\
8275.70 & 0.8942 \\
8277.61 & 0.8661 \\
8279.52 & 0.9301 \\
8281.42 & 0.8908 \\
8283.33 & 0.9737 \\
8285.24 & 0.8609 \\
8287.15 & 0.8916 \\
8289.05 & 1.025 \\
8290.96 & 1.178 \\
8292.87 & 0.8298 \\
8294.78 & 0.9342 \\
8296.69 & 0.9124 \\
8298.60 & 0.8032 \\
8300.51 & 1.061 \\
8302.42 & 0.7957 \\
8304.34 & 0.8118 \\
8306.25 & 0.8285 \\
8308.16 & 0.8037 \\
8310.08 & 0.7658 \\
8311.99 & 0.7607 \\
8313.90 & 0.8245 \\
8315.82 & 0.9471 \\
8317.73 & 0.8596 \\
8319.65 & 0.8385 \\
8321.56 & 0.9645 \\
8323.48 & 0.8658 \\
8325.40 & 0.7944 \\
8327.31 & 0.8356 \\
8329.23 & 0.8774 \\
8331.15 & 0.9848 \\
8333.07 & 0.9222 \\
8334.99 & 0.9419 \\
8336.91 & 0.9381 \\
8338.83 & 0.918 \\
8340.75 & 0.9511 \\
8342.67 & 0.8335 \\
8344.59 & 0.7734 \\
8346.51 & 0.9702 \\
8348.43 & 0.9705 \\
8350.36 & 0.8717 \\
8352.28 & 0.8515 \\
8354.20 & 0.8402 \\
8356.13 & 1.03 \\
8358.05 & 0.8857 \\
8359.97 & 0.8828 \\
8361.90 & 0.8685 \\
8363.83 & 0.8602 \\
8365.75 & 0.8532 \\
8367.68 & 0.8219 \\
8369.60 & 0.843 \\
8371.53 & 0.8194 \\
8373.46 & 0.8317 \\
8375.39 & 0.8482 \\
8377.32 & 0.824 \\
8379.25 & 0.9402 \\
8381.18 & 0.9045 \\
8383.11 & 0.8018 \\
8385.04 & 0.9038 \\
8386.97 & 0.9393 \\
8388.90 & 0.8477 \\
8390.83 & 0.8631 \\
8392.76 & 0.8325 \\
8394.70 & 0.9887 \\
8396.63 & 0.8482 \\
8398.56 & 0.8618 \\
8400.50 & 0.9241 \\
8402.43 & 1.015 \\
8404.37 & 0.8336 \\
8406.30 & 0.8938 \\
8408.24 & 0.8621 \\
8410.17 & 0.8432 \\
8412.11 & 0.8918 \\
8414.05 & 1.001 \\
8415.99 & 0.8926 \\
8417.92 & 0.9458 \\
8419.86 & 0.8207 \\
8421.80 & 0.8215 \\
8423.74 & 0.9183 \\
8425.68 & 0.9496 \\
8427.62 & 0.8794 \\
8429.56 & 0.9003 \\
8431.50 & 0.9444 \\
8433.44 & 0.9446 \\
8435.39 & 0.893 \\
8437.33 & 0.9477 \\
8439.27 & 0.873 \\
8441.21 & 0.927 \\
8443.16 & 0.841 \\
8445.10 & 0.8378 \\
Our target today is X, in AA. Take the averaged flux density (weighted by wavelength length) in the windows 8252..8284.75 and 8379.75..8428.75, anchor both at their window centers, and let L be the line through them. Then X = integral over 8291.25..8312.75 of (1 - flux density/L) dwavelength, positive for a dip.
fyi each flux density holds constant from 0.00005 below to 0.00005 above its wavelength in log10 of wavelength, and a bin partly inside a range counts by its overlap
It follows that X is 1.2 AA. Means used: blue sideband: 0.913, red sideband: 0.892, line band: 0.857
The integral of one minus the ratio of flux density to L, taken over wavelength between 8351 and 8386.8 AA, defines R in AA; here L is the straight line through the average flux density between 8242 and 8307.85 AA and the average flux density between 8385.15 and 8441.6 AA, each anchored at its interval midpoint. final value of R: 1.4 AA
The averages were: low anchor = 0.913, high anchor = 0.9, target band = 0.869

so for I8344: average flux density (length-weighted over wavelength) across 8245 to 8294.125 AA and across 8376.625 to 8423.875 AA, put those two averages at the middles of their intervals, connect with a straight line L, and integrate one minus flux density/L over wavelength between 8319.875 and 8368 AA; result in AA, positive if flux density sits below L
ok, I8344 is 0.6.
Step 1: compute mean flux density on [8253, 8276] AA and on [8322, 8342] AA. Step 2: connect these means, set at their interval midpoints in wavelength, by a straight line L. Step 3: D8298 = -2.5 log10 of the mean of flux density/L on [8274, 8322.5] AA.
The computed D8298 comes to 0.02 mag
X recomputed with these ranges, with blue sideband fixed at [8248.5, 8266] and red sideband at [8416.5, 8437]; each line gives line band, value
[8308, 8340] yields 1.4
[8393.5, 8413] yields 0.2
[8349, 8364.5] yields 0.4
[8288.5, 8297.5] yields -0.5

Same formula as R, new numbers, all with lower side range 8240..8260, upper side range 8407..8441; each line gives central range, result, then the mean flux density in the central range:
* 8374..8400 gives 0.8 AA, 0.877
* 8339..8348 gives 0.2 AA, 0.891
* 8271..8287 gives 0.3 AA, 0.899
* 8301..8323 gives 1.8 AA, 0.842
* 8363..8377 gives 1.1 AA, 0.839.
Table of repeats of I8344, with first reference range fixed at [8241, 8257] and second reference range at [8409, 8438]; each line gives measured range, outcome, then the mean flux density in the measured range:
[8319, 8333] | 0.5 AA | 0.884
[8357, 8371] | 0.8 AA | 0.86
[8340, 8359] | 0.3 AA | 0.897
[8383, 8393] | 0.4 AA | 0.873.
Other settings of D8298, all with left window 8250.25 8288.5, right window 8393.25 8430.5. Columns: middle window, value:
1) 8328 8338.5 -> -0.03 mag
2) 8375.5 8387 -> 0.03 mag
